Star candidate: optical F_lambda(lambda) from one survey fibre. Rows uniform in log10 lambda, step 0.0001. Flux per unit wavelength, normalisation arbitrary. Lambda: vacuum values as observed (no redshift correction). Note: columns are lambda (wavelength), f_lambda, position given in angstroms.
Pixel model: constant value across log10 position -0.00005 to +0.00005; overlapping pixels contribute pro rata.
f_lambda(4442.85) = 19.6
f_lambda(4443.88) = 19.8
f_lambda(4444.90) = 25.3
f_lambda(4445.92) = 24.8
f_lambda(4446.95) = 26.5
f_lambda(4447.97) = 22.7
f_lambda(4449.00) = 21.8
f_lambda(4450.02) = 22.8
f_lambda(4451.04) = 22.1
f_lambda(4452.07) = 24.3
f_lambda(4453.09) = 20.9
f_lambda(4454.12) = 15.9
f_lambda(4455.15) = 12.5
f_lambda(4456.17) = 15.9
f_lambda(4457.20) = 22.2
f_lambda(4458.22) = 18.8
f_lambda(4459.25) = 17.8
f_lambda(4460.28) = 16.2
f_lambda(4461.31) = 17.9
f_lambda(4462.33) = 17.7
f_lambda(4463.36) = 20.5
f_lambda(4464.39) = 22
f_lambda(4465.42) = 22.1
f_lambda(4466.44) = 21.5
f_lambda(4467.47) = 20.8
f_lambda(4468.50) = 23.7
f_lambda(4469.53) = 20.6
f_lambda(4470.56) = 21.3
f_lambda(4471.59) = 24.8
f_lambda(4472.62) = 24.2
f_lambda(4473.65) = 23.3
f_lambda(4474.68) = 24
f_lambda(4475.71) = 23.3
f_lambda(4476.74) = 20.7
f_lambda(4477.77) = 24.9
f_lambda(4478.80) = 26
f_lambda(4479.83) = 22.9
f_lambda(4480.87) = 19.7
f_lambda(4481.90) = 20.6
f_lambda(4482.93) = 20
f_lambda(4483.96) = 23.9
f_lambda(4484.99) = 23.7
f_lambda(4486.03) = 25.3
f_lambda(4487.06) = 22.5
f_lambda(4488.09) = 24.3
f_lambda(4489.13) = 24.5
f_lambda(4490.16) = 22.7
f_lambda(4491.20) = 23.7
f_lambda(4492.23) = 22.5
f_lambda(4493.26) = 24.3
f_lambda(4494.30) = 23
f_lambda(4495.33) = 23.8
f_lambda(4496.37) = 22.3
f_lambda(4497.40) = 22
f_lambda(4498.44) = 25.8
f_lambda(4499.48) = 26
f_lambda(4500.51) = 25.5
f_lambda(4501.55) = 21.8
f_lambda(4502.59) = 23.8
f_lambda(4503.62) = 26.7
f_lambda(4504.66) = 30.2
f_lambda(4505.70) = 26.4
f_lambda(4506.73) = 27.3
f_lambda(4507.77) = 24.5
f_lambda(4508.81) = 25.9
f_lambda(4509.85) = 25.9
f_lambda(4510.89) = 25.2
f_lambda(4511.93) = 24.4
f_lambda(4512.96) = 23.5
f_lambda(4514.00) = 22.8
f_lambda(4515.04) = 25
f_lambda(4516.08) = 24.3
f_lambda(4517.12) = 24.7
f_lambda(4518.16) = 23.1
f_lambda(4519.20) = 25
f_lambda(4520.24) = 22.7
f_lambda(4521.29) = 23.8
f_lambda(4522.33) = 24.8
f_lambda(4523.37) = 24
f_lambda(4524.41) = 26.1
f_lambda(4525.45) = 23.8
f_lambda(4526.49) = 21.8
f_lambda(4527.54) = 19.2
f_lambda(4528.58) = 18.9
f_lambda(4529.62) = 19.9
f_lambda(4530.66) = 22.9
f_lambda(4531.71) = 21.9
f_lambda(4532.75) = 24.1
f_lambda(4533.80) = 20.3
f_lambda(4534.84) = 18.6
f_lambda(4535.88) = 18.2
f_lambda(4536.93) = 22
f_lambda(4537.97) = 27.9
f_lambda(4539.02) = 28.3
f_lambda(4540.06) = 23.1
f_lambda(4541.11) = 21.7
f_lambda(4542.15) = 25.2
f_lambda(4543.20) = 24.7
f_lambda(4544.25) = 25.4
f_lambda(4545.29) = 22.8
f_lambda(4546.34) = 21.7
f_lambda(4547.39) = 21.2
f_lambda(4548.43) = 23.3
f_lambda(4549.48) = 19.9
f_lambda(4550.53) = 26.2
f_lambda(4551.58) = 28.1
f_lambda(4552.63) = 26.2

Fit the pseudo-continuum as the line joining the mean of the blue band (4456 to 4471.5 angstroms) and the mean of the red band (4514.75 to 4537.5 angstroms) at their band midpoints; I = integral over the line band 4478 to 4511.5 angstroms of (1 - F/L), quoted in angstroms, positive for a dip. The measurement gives -4.4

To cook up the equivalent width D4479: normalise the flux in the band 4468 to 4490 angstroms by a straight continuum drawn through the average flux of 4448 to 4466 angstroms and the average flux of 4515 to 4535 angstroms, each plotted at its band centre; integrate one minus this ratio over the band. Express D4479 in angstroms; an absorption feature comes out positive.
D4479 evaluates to -2.60 angstroms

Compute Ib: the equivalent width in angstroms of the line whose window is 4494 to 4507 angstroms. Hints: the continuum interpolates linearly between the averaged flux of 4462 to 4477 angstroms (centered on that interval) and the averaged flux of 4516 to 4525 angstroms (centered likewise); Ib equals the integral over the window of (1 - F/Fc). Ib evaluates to -0.8 angstroms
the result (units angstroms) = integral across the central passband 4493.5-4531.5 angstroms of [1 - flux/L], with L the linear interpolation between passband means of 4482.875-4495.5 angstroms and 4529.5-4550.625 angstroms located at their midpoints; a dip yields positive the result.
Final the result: -1.4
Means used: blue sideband 23.5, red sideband 22.8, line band 24.1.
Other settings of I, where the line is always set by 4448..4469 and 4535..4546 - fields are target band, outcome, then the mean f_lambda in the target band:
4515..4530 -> -0.2 angstroms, 23.1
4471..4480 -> -1.3 angstroms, 23.8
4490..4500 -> -0.9 angstroms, 23.6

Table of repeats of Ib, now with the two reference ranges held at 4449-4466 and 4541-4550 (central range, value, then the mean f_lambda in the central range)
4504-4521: -2.70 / 25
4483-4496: -1.77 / 23.5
